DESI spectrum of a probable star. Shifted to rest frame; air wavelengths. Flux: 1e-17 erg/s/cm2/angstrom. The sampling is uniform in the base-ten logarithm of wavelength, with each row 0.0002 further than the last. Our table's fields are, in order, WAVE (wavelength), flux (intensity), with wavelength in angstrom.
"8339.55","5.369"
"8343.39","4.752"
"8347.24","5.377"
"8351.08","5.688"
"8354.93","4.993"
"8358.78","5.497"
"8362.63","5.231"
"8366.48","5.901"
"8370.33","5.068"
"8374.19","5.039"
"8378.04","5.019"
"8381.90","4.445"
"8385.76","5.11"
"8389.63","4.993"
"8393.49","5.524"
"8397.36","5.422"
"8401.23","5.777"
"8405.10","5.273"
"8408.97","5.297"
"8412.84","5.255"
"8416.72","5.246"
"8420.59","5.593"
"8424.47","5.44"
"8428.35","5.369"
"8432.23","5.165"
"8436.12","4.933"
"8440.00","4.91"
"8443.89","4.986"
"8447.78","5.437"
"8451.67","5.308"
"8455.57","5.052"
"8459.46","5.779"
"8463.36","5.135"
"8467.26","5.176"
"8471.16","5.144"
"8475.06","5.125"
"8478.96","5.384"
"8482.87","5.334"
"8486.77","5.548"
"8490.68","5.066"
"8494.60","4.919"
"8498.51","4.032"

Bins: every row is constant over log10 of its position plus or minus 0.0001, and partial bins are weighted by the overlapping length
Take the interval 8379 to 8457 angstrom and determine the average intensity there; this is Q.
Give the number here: 5.22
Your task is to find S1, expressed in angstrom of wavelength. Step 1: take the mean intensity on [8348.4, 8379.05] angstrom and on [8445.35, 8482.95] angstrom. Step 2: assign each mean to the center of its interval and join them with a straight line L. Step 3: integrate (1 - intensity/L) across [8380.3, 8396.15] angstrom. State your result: 0.8 angstrom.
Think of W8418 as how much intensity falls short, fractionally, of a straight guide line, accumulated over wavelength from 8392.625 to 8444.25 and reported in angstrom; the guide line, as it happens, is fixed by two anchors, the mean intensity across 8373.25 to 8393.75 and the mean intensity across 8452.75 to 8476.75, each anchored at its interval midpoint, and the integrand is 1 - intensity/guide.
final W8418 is -2.2 angstrom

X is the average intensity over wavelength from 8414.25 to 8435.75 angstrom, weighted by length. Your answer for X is 5.33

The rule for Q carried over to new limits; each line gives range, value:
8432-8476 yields 5.18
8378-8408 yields 5.21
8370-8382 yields 4.94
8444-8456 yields 5.25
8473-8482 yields 5.26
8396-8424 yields 5.41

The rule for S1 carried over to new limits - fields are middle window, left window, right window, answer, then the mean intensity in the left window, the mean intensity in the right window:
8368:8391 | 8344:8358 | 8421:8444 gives 1.3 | 5.31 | 5.18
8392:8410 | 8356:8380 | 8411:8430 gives -0.4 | 5.28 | 5.38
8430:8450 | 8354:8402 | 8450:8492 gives 0.6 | 5.22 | 5.28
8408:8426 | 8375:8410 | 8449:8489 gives -0.5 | 5.2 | 5.3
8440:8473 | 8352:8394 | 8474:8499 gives -0.7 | 5.17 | 5.12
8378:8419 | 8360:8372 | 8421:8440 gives 0.7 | 5.42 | 5.22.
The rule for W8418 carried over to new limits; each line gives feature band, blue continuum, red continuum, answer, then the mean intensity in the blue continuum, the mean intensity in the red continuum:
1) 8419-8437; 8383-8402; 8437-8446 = -0.9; 5.3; 4.96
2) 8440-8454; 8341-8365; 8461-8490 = 0.2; 5.27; 5.26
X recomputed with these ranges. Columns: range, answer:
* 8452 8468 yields 5.29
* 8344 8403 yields 5.26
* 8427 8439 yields 5.13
